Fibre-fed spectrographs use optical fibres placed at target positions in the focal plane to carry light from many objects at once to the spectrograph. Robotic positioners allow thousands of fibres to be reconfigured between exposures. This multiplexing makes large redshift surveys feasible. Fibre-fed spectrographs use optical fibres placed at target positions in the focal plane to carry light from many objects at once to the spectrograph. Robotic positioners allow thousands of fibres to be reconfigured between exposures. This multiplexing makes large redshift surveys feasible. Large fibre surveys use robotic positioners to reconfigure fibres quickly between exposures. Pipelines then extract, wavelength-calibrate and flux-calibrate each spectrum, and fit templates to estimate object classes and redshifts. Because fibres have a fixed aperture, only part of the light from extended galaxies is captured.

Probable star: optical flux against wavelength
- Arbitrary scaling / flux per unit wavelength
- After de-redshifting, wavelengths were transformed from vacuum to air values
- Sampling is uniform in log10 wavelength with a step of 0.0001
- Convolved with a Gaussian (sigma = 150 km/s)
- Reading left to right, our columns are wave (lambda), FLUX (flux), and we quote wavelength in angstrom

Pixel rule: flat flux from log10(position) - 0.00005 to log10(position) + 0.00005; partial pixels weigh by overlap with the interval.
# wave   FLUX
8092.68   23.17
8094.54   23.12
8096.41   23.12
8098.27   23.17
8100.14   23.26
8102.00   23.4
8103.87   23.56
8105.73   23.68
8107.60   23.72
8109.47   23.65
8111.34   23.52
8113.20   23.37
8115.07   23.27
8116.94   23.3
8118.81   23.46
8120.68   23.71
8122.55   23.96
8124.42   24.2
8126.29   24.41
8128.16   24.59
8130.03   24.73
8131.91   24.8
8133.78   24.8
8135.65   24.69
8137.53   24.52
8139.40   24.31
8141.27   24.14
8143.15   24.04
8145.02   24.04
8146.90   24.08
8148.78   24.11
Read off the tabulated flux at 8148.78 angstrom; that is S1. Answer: 24.11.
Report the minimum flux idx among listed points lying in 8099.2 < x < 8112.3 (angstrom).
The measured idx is 23.26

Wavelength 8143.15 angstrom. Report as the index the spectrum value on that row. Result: 24.04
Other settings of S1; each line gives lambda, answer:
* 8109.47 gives 23.65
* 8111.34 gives 23.52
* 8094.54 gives 23.12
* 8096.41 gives 23.12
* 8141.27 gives 24.14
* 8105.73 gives 23.68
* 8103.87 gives 23.56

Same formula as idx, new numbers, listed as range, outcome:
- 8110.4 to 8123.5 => 23.27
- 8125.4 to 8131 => 24.41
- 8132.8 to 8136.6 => 24.69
